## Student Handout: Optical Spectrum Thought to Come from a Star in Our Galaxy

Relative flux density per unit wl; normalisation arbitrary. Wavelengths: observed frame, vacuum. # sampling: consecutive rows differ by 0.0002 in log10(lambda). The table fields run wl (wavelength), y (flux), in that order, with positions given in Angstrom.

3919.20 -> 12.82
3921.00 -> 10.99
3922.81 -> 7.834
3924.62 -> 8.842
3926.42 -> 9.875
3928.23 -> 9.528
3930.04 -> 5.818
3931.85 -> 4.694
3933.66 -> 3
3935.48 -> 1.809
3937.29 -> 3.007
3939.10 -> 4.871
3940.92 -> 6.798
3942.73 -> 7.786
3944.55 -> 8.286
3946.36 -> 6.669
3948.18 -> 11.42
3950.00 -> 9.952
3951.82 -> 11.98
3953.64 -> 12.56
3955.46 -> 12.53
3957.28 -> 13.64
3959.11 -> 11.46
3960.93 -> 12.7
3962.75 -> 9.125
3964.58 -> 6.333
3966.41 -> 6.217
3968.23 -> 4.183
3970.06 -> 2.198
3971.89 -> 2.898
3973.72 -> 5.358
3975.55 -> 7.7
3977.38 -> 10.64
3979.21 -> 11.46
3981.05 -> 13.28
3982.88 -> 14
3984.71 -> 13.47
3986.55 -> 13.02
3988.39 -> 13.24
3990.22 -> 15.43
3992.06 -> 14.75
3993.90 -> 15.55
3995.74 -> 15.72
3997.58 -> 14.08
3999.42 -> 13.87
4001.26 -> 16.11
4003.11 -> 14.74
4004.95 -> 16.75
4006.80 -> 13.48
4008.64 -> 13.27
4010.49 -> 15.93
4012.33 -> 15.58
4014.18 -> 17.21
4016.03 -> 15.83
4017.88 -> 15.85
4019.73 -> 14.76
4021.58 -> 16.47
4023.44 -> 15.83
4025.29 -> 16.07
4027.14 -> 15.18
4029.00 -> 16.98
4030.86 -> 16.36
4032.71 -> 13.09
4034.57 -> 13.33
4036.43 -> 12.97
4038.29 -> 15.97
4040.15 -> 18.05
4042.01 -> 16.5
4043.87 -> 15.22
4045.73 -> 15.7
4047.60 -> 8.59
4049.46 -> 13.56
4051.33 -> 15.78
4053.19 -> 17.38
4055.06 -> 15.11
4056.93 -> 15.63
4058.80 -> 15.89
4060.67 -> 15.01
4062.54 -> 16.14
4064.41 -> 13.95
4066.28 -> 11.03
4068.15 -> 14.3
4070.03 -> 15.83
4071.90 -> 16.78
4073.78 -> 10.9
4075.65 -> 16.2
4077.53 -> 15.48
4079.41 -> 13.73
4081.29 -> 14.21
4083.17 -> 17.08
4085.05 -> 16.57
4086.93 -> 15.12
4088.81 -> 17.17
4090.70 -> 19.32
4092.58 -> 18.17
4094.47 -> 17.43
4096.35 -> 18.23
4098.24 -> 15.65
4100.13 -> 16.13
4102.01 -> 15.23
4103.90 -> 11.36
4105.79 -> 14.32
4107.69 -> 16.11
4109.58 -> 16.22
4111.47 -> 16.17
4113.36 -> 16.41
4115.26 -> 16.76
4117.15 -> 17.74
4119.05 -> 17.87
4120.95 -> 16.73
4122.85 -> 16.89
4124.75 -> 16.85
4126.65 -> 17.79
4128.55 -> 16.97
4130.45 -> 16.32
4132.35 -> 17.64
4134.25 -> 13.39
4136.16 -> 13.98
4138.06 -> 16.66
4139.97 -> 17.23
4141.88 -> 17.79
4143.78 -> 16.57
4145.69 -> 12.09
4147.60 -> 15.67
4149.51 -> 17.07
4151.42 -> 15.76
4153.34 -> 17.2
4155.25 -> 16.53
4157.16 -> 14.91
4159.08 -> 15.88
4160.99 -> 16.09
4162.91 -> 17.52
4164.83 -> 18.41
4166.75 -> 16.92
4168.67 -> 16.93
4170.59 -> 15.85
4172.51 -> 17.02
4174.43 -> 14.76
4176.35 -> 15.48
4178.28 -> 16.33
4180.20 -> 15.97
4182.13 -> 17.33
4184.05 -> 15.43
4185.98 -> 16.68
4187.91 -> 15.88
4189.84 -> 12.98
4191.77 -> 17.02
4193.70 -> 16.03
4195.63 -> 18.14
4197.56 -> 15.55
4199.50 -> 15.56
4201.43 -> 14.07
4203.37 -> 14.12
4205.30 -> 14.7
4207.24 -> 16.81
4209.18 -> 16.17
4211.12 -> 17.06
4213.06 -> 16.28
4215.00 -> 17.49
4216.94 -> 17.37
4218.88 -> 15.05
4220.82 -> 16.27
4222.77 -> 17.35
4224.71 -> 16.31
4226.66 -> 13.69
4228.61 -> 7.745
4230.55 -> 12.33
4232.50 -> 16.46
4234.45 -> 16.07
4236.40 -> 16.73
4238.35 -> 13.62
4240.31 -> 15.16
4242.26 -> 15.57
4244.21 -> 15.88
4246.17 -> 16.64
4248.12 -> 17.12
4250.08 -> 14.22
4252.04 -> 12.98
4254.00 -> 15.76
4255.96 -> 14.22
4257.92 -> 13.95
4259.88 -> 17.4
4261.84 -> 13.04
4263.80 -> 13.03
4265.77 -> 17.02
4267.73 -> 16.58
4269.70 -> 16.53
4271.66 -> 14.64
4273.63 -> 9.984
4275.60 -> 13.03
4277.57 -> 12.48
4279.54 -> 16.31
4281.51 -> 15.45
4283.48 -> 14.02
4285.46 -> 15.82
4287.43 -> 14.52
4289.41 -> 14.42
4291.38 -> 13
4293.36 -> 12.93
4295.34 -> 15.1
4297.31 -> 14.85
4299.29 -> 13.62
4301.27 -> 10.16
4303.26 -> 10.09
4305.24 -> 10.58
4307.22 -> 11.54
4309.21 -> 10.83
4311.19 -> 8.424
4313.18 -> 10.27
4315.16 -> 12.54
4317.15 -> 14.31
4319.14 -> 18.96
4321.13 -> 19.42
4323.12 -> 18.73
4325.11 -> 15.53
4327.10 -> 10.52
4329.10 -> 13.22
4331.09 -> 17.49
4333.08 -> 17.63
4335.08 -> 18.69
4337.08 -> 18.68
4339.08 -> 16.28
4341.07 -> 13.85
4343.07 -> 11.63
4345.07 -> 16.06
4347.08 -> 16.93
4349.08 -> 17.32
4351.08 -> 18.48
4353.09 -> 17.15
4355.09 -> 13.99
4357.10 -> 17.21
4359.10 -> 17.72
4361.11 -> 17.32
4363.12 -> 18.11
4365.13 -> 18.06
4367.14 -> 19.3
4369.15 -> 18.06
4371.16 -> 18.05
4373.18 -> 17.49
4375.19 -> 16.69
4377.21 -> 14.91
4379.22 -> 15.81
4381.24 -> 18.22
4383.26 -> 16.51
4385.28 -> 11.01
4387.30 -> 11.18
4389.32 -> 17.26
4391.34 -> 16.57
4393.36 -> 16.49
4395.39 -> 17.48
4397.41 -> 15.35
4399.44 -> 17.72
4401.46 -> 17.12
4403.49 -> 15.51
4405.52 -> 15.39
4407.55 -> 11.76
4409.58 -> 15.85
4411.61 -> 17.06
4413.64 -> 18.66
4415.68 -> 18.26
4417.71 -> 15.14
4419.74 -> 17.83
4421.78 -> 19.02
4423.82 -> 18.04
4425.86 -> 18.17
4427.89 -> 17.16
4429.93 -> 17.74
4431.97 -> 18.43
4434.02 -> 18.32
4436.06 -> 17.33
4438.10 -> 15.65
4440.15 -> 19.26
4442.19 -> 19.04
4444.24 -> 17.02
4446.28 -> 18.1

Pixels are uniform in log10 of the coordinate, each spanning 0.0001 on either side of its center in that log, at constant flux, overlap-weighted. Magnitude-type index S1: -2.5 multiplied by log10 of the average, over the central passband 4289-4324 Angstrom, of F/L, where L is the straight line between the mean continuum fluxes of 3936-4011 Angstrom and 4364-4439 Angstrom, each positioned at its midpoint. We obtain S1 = 0.16 mag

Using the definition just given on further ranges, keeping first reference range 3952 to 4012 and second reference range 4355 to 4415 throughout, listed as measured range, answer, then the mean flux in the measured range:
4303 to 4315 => 0.43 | 10.5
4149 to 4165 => -0.19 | 16.5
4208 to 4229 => -0.09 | 15.8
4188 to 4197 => -0.13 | 16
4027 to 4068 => -0.18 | 14.9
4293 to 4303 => 0.18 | 13.1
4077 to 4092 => -0.24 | 16.2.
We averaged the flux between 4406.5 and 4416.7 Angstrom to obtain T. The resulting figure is 16.3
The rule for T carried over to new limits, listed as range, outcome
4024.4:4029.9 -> 16.1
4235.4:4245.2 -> 15.4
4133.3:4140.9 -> 15.3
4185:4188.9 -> 16.2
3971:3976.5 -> 5.37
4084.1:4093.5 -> 17.3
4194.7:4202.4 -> 15.8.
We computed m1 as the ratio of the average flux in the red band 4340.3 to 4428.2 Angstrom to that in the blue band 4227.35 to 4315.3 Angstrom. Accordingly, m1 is 1.19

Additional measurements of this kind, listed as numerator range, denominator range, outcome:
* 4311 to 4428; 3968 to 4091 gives 1.15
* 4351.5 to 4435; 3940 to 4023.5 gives 1.41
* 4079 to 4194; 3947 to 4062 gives 1.22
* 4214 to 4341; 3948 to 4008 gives 1.27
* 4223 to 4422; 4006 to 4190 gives 0.97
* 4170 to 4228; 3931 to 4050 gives 1.33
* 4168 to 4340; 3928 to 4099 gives 1.16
